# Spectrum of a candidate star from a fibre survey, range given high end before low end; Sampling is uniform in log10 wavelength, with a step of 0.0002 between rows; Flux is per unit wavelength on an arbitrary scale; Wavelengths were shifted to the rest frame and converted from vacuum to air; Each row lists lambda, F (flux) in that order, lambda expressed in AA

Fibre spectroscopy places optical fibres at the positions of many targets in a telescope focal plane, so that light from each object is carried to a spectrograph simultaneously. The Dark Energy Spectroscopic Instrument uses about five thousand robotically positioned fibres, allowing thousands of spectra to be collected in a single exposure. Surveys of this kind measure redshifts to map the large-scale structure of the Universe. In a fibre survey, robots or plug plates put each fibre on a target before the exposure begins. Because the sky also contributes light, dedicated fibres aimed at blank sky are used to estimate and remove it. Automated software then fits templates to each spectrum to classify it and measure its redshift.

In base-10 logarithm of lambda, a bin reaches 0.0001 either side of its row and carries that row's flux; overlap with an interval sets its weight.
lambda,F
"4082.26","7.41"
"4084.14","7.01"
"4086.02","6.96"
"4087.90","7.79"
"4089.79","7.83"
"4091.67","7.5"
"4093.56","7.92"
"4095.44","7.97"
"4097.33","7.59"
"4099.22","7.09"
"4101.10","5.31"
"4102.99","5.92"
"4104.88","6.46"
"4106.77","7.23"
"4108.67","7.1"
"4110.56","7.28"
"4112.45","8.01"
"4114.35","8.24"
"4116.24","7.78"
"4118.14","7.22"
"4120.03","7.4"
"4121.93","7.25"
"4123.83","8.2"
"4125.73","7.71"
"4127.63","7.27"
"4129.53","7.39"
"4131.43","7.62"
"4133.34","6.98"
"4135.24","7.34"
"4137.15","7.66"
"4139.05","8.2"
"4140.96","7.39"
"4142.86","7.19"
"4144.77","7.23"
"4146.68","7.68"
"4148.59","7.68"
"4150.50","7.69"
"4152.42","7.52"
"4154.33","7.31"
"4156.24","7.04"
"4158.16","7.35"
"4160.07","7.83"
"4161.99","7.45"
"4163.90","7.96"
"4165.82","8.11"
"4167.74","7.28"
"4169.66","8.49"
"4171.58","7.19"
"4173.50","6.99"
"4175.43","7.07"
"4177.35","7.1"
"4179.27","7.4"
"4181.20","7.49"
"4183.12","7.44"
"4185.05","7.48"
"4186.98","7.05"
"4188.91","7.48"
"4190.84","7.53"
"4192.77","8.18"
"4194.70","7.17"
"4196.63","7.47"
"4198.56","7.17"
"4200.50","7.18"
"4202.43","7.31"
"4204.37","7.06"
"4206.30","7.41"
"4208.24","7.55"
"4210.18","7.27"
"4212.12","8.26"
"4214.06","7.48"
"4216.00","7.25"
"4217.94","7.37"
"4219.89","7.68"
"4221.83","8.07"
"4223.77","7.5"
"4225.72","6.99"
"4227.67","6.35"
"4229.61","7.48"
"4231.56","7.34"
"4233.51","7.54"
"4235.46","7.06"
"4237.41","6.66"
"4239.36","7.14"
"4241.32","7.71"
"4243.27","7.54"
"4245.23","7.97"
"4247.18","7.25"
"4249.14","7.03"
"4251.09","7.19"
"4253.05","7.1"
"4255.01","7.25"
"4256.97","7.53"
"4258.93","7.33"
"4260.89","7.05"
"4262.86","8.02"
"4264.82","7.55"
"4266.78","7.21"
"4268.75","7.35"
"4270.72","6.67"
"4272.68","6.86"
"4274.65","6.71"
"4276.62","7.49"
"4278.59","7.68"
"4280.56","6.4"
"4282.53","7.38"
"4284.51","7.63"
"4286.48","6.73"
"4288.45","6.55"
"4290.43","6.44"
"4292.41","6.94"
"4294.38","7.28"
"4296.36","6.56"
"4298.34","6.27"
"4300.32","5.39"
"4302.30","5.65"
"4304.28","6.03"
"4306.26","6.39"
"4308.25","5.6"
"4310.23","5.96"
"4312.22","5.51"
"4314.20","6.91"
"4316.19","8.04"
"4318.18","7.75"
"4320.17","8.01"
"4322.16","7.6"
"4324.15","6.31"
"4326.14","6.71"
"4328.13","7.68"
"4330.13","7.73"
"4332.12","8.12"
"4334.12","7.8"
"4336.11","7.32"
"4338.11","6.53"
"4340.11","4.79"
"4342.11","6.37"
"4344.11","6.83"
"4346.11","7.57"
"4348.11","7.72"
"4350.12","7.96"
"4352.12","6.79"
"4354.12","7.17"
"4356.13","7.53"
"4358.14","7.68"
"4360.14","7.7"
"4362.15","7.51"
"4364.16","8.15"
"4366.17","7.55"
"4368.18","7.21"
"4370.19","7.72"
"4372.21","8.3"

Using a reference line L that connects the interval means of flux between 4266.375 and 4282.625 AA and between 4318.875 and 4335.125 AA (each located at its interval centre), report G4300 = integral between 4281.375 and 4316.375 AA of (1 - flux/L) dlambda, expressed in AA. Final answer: 3.8 AA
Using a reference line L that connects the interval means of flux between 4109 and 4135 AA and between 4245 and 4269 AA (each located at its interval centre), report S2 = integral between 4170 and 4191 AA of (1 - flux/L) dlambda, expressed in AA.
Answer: 0.4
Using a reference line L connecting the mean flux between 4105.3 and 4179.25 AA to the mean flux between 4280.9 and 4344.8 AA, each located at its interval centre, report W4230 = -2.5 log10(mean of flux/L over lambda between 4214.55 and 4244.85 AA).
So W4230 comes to -0.03 mag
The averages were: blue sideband 7.5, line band 7.33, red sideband 6.77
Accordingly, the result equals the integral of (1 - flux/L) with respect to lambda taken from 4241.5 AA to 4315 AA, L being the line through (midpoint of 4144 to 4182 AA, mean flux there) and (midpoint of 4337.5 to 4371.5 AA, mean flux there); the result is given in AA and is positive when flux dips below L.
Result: 4.6 AA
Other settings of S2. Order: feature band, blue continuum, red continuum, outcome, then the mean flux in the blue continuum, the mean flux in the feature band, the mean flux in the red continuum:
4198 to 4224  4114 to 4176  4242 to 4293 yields -0.4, 7.53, 7.47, 7.19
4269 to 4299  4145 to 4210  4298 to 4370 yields 1.0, 7.45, 6.92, 7.01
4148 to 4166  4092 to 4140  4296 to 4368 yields -0.7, 7.37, 7.57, 6.99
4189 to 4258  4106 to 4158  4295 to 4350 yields -2.0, 7.5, 7.37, 6.81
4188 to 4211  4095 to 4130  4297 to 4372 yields -0.7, 7.27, 7.4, 7.03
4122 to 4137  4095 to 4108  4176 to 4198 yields -1.1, 6.75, 7.49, 7.43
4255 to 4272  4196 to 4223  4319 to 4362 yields 0.1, 7.47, 7.33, 7.24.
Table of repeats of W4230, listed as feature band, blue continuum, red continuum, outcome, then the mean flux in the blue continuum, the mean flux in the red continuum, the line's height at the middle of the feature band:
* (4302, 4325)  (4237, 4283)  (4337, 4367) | 0.084 mag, 7.26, 7.19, 7.22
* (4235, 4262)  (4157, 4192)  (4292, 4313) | -0.090 mag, 7.48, 6.13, 6.7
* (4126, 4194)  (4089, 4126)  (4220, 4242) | -0.026 mag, 7.34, 7.27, 7.31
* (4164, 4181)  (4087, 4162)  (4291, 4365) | -0.025 mag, 7.41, 6.97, 7.31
